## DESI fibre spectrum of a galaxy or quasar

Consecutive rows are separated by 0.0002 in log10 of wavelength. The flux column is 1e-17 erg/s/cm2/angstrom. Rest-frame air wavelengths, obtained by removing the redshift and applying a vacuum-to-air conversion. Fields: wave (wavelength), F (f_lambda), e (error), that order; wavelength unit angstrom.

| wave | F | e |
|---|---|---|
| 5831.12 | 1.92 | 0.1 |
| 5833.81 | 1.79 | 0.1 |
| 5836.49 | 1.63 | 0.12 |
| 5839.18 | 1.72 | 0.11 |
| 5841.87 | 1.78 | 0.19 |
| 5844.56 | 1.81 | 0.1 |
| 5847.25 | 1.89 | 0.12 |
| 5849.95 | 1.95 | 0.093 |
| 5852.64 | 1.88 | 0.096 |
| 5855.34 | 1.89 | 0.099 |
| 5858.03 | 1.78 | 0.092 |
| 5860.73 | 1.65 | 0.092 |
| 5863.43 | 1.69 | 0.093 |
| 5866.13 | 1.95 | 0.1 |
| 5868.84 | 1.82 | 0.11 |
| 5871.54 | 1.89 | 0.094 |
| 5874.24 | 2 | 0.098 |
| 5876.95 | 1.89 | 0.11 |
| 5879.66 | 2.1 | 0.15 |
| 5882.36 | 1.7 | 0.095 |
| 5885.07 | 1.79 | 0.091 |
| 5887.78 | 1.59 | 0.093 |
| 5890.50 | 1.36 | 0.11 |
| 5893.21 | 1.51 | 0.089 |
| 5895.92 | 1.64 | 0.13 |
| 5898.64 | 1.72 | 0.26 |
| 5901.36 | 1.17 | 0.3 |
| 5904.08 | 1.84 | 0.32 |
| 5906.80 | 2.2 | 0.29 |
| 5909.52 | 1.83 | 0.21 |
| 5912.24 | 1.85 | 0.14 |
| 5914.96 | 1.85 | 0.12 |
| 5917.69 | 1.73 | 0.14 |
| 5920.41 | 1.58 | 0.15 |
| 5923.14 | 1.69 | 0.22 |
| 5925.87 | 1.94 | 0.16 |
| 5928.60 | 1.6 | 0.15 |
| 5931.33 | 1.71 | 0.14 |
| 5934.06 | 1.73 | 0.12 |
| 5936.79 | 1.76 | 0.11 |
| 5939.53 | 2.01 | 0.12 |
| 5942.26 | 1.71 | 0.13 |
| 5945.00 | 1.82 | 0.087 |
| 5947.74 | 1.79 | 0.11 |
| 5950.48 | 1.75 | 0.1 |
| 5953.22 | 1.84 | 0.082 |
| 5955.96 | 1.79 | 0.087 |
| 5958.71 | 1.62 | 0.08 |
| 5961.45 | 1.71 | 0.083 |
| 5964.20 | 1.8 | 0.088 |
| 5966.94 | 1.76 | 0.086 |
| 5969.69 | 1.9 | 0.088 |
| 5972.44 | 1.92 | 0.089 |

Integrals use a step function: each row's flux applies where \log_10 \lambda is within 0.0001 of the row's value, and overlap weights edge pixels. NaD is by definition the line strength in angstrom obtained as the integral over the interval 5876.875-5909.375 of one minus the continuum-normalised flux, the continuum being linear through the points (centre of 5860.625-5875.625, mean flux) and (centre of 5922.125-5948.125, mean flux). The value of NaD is 2.05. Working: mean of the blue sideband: 1.85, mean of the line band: 1.71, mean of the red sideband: 1.78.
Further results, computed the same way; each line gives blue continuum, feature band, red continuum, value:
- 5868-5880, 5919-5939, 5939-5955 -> 1.21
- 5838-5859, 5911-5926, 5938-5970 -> 0.38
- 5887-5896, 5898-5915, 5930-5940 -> -1.85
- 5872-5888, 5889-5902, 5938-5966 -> 2.46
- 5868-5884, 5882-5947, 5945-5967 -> 3.87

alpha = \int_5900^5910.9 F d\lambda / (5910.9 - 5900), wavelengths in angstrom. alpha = 1.76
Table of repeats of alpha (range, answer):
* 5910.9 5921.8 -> 1.75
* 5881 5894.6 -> 1.59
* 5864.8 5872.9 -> 1.89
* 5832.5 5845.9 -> 1.75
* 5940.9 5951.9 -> 1.77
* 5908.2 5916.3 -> 1.84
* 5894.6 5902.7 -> 1.51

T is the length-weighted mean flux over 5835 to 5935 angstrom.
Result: 1.77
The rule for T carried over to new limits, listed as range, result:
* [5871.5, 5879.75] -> 1.96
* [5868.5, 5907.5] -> 1.74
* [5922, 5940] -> 1.77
